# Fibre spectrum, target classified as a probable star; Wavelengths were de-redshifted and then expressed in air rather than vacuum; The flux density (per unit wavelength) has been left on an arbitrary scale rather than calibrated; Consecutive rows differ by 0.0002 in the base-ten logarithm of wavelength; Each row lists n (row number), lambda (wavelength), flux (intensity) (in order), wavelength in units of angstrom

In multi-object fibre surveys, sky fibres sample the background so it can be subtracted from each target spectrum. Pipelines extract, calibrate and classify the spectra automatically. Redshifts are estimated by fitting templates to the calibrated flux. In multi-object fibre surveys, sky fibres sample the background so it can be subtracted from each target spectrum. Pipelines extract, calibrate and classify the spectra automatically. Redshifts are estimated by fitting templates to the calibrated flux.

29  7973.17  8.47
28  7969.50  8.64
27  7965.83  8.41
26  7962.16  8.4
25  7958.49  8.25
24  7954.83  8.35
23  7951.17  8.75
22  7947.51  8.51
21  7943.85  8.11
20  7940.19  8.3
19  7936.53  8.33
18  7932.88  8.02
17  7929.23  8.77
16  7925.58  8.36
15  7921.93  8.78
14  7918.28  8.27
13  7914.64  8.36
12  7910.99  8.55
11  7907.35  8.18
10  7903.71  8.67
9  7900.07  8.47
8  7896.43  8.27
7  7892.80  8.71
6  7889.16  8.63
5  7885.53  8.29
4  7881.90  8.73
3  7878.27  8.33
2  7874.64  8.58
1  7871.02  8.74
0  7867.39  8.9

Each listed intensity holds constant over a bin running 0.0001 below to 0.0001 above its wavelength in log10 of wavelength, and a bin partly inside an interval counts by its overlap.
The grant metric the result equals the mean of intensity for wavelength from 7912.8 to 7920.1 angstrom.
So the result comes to 8.31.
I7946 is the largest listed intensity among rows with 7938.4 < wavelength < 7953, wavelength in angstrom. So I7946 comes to 8.75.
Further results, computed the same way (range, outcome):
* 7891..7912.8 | 8.71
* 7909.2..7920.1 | 8.55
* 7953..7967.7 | 8.41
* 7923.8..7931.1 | 8.77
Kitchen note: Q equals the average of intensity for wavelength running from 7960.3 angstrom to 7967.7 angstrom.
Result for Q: 8.4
